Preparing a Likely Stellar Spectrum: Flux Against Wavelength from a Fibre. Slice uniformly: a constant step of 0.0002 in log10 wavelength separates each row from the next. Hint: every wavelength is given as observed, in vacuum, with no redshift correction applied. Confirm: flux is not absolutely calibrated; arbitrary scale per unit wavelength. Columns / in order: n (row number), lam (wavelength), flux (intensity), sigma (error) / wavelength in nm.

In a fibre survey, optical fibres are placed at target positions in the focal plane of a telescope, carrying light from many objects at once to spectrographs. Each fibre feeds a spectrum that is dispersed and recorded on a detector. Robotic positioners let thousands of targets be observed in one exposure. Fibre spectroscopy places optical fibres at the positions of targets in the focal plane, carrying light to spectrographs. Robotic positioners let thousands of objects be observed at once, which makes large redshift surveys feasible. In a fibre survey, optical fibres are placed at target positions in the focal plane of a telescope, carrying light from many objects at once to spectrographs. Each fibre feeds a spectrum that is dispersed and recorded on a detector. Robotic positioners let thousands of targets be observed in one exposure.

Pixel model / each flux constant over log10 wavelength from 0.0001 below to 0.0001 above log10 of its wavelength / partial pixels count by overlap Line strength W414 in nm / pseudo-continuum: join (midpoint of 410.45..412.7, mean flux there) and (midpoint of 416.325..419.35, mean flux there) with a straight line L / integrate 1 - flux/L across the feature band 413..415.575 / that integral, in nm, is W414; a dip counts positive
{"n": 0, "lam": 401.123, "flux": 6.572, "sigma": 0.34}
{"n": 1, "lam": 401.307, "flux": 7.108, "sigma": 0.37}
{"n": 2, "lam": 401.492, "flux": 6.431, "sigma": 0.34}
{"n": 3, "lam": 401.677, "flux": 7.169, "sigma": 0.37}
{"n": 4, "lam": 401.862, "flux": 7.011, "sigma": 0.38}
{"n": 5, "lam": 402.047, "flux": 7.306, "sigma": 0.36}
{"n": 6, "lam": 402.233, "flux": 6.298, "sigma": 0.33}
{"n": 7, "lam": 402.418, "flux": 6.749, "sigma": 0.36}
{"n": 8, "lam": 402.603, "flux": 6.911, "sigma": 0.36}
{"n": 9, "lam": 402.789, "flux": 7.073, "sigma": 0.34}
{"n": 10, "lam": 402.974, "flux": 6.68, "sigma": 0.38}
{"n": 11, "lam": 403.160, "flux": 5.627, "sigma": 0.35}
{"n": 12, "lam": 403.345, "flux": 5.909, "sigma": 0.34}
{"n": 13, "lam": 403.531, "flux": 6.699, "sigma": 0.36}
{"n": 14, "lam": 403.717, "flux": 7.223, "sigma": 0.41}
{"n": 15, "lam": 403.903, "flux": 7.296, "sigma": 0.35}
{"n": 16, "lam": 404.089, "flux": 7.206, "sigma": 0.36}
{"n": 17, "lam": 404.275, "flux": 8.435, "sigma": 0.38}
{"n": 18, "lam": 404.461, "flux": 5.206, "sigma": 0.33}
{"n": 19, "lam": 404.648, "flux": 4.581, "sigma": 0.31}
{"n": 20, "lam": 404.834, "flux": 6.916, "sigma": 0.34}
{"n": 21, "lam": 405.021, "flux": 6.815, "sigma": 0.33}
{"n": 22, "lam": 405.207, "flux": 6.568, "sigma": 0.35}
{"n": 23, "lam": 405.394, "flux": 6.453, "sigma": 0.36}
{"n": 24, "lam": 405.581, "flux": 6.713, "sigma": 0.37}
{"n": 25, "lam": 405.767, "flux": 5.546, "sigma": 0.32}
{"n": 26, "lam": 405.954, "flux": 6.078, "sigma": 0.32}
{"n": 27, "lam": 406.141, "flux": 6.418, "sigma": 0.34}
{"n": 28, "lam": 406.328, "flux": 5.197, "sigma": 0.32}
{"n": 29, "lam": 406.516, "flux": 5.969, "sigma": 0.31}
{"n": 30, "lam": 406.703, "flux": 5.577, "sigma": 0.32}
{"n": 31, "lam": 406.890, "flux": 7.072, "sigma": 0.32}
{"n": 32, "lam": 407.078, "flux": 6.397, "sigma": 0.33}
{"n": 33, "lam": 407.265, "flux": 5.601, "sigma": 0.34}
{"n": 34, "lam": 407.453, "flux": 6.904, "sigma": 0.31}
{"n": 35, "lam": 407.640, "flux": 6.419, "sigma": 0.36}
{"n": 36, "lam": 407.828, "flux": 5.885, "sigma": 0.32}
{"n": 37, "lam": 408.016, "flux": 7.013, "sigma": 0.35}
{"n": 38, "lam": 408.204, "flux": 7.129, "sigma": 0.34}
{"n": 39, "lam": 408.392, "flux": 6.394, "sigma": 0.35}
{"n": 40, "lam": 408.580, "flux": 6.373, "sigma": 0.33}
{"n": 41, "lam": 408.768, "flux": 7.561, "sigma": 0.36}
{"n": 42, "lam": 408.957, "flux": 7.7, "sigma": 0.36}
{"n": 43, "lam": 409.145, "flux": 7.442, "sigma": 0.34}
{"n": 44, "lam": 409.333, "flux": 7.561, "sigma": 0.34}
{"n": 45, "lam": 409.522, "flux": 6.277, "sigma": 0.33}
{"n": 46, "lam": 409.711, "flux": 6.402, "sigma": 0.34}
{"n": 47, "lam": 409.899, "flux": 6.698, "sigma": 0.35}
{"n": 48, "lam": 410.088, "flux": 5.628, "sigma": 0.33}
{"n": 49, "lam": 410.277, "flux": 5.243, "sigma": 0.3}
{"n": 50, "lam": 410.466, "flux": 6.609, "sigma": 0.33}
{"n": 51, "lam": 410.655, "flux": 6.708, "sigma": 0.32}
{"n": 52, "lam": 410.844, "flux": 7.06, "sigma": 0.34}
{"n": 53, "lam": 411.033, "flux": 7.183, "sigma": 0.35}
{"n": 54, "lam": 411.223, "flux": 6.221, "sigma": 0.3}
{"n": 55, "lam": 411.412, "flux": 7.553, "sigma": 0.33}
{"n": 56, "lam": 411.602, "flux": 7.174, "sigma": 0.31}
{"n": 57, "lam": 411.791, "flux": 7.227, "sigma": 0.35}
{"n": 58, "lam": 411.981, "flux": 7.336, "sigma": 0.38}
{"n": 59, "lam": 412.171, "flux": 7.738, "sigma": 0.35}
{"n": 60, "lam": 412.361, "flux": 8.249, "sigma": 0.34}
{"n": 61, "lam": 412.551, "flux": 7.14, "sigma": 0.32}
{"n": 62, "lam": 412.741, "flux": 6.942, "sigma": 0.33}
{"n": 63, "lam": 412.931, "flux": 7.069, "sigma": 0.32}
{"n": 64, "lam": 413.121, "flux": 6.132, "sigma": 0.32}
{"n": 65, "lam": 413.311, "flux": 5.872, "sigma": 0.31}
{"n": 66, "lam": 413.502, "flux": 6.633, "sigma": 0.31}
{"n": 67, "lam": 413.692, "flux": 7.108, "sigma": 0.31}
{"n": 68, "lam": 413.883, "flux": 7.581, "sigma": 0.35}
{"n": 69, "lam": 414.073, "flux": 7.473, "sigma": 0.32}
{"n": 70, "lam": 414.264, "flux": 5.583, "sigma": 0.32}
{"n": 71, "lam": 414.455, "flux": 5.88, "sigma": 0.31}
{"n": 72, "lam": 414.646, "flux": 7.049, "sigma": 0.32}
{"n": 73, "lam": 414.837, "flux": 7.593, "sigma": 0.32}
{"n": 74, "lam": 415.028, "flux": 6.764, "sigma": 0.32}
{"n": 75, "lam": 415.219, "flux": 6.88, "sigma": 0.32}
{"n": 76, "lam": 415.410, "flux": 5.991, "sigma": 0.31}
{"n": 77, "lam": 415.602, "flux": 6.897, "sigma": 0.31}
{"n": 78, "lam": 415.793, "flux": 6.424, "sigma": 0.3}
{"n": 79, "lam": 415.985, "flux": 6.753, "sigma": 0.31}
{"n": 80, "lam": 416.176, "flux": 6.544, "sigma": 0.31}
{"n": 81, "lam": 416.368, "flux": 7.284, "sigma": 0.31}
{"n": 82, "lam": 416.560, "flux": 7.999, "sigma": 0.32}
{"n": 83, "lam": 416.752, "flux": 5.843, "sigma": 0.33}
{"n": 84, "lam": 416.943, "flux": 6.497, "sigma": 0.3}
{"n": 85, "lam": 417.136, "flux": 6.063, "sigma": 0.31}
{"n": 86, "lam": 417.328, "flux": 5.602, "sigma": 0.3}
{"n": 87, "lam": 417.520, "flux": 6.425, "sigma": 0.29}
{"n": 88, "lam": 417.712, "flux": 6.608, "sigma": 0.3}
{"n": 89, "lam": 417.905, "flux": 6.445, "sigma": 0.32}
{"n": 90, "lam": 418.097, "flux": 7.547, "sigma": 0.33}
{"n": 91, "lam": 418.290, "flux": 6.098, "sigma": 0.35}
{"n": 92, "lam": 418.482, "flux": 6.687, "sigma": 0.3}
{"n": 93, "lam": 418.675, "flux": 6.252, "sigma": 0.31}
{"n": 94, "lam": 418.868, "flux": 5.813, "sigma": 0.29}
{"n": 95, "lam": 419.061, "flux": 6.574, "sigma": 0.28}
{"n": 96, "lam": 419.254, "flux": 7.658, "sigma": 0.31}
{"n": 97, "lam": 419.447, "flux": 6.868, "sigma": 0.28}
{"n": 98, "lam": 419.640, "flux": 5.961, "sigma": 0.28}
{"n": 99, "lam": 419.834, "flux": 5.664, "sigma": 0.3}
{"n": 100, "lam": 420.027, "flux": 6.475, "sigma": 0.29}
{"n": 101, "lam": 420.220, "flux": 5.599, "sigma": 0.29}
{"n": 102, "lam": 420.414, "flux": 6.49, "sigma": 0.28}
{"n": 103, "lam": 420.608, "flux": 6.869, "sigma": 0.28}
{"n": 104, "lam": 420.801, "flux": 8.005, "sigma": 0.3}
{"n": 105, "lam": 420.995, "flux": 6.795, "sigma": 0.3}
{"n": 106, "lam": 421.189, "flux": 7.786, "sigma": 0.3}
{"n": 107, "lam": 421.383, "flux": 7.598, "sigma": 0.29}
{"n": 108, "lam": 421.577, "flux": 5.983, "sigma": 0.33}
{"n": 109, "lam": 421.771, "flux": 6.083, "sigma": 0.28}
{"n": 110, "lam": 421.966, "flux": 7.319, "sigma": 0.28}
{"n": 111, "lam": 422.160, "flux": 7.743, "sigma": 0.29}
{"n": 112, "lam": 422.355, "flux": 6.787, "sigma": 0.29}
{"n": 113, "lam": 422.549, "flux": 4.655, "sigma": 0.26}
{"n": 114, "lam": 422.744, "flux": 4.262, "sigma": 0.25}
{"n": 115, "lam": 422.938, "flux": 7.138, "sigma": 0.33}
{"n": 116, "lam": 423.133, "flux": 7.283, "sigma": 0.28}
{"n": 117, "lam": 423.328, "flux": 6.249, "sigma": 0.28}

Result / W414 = 0.096 nm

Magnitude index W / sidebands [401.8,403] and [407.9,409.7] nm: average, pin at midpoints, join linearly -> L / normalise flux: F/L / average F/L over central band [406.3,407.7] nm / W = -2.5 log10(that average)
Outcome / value 0.13 mag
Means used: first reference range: 6.87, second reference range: 7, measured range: 6.18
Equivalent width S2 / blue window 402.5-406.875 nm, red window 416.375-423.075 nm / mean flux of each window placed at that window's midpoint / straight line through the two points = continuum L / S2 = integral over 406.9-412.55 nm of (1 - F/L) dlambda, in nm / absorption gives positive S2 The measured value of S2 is -0.32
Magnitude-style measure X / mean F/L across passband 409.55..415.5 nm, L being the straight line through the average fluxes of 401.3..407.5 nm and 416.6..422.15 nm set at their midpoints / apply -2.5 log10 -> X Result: -0.04 mag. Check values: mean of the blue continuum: 6.49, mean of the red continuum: 6.59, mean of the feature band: 6.79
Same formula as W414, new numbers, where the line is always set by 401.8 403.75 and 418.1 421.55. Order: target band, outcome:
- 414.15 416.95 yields -0.004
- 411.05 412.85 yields -0.166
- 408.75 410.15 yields -0.050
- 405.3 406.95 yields 0.140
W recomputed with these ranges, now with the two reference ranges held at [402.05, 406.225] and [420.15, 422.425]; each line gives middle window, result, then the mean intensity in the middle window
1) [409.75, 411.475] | 0.03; 6.52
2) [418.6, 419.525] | 0.04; 6.64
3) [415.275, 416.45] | 0.03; 6.65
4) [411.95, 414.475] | -0.03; 6.93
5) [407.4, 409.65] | -0.04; 6.88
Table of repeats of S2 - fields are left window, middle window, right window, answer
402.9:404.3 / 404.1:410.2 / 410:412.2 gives 0.29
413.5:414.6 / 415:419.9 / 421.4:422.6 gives 0.09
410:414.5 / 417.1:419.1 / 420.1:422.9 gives 0.09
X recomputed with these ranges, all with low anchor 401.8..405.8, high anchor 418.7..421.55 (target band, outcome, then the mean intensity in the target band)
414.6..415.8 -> -0.02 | 6.82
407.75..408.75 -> 0.00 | 6.65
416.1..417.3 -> 0.01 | 6.64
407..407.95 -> 0.06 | 6.26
